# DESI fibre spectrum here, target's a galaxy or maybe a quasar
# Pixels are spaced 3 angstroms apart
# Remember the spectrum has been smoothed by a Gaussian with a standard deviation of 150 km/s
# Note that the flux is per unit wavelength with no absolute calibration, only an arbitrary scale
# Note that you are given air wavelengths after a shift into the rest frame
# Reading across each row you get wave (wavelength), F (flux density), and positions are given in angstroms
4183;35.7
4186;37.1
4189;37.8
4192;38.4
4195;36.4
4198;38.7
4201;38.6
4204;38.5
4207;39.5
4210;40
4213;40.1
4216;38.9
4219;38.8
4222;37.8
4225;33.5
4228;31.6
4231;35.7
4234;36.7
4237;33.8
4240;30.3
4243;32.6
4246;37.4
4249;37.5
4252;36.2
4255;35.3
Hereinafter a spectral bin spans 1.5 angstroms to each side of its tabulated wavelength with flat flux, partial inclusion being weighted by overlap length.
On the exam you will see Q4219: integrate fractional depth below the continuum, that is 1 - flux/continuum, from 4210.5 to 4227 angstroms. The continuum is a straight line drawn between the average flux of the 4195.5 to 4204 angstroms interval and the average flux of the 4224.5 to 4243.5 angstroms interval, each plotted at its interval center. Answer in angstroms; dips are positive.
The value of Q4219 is -0.96 angstroms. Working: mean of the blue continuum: 38.4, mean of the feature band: 37.8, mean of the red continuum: 33.5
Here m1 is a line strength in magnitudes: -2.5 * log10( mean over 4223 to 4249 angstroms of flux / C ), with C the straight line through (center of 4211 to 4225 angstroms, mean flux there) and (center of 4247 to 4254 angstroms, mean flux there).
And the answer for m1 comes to 0.10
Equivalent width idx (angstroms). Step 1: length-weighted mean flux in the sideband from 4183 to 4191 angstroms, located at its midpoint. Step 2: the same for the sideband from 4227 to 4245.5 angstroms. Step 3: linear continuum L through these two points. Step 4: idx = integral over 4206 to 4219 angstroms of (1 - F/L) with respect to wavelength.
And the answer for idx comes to -1.5 angstroms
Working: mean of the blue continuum 37.2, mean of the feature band 39.5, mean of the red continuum 33.7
